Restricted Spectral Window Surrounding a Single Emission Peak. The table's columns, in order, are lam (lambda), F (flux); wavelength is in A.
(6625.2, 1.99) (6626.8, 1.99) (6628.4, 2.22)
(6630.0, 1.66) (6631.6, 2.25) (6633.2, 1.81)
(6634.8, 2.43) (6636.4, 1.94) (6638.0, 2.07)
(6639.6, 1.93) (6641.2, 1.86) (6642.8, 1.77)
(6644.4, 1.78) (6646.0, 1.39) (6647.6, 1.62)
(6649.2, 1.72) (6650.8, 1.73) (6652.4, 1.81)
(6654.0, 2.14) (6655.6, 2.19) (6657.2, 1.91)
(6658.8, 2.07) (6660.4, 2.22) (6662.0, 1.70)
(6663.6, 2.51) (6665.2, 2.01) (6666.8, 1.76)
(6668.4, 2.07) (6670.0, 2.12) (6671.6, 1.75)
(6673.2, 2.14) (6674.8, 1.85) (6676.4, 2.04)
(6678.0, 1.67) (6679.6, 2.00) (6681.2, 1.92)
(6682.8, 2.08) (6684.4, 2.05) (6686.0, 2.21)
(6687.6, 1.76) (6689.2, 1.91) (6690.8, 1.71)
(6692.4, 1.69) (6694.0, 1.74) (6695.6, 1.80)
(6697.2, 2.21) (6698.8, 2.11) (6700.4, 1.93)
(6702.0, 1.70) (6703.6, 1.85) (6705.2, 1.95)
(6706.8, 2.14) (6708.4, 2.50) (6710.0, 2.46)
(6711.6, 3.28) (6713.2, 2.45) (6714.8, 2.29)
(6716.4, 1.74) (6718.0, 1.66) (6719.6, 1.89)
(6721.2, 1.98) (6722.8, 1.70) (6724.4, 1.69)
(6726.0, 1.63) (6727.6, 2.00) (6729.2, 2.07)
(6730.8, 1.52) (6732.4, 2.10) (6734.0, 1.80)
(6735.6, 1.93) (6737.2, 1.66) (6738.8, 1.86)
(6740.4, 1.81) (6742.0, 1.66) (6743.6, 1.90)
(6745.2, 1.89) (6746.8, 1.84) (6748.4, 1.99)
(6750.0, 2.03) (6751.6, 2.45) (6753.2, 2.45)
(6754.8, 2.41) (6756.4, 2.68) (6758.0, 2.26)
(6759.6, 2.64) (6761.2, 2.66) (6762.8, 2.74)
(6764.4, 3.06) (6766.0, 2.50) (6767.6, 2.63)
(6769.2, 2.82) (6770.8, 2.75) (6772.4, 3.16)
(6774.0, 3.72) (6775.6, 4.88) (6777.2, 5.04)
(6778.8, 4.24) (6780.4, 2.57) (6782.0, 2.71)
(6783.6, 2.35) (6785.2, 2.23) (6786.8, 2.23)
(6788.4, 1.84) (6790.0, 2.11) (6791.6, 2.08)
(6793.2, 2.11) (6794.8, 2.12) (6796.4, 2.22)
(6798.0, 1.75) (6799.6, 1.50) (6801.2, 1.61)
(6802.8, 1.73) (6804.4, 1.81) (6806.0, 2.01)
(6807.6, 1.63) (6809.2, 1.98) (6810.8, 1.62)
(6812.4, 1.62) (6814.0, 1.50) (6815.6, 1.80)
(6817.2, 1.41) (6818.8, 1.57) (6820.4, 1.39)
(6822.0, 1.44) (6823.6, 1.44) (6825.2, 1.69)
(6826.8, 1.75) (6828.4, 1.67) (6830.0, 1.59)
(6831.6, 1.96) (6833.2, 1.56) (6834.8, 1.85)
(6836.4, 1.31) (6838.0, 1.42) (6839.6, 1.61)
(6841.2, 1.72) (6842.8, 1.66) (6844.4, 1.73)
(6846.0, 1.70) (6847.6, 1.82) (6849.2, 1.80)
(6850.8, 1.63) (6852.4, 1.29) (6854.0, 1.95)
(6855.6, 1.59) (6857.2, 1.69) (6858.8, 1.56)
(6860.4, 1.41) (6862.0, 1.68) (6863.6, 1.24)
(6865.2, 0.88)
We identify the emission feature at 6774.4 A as [O III] 5007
